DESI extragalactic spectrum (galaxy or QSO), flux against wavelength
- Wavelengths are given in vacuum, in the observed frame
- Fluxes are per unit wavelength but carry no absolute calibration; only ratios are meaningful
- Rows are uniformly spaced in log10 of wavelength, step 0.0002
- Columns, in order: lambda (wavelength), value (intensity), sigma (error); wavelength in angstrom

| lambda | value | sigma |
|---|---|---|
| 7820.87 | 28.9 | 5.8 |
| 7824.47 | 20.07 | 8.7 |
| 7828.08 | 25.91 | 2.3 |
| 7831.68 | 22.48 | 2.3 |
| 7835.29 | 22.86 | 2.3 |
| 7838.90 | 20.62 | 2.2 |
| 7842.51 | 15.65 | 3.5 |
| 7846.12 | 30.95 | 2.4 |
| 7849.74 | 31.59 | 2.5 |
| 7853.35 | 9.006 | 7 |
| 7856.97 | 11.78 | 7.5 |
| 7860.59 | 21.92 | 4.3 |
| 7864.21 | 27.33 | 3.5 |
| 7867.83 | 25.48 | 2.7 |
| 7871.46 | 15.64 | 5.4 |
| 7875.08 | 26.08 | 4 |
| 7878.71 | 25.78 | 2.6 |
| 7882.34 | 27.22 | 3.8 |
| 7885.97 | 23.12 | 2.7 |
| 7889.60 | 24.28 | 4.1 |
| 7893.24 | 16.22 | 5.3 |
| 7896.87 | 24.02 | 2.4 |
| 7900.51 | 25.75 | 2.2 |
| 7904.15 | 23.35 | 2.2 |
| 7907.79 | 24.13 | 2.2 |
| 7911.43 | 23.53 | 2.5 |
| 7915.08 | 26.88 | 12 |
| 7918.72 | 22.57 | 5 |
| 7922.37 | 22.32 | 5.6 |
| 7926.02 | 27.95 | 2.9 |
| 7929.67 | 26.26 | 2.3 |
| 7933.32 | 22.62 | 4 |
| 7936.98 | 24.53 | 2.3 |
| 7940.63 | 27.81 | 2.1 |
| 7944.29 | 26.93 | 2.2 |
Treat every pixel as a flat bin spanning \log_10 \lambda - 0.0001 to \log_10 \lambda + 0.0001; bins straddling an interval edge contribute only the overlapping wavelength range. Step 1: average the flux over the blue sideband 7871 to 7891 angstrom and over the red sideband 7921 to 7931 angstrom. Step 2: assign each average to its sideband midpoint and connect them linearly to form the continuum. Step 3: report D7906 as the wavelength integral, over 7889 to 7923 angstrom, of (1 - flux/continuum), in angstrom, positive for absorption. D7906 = 2.31 angstrom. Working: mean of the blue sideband 24.2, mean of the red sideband 25.6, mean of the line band 23.3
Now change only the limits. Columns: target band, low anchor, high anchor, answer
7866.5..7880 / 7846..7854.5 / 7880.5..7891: 0.8 angstrom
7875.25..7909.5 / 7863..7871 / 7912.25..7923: 0.6 angstrom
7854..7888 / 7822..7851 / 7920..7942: 2.8 angstrom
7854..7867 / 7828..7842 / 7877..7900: 1.7 angstrom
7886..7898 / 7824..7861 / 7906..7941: 0.9 angstrom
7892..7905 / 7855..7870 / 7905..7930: 0.6 angstrom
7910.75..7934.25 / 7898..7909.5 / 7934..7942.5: 0.4 angstrom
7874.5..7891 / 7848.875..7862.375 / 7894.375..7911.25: -3.2 angstrom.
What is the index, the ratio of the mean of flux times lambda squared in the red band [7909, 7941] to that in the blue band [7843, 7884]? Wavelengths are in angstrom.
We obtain 1.11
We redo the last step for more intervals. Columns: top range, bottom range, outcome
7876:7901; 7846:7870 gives 1.09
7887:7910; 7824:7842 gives 1.06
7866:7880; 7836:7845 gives 1.19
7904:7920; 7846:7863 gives 1.21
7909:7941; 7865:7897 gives 1.08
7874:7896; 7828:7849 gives 1.03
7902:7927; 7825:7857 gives 1.14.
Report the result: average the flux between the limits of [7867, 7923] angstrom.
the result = 23.5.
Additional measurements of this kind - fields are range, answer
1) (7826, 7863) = 21.4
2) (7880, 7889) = 25.1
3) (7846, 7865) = 21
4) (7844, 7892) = 23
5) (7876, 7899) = 23.6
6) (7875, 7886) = 25.9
